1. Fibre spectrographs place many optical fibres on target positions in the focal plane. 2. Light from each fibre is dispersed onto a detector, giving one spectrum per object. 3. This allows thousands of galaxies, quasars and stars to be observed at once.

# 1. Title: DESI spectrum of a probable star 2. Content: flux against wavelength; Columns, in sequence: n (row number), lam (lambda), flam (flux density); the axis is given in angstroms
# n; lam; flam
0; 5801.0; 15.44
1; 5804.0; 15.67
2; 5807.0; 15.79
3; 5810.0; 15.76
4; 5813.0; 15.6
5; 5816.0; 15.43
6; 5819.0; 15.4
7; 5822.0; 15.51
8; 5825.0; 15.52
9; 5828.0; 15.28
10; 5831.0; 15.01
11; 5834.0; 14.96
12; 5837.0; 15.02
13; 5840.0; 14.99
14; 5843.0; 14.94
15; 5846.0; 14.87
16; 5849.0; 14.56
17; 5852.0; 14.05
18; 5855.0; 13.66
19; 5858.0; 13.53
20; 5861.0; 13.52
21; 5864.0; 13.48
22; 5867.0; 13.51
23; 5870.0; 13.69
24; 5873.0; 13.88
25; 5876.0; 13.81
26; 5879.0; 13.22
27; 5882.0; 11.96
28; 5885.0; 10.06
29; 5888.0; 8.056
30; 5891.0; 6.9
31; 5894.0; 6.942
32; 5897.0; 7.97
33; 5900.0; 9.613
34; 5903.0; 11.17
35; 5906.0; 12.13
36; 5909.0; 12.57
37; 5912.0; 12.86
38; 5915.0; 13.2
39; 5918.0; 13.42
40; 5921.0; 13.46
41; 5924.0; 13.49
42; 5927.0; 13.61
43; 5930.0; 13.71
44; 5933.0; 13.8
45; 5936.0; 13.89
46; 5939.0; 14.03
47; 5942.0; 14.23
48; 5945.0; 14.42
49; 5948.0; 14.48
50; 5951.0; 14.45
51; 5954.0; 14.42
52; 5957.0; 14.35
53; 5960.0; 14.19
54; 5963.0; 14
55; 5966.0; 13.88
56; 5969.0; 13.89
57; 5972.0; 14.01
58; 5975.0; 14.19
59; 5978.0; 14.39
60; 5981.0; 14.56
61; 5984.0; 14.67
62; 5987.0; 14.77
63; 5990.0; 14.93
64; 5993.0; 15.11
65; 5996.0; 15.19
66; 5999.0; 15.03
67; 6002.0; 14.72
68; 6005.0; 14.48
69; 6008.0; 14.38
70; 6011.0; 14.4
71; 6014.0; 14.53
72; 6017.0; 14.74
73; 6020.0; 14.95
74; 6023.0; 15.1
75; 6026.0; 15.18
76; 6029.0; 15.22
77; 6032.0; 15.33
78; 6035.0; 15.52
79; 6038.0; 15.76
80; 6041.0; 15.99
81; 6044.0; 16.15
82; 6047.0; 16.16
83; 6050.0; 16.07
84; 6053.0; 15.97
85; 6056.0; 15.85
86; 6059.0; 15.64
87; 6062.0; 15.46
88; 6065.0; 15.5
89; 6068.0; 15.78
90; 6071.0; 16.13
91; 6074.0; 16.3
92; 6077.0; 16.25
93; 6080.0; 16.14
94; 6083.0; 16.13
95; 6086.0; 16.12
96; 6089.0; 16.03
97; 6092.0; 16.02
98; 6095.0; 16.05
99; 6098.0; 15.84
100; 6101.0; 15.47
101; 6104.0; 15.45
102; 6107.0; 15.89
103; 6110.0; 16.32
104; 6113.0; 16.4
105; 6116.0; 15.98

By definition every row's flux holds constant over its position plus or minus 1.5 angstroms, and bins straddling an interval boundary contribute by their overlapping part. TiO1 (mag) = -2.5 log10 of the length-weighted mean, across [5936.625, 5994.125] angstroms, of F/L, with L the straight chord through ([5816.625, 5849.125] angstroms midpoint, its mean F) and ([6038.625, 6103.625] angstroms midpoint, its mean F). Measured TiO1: 0.09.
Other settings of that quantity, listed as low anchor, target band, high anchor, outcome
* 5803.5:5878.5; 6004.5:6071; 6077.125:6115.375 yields 0.02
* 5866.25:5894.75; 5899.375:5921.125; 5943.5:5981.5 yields 0.00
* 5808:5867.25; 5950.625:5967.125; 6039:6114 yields 0.09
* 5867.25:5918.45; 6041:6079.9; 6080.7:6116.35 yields -0.06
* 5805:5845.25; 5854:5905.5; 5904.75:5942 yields 0.24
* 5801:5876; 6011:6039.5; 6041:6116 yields 0.04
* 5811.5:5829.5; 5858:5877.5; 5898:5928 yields 0.02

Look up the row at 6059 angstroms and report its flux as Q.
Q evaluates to 15.64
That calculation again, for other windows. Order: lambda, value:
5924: 13.49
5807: 15.79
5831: 15.01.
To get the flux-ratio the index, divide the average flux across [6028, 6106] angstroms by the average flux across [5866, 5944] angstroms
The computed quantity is 1.31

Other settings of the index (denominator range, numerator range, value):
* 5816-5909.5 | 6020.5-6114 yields 1.22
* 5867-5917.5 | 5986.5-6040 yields 1.33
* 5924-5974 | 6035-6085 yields 1.13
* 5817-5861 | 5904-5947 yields 0.91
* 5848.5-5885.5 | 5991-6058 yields 1.14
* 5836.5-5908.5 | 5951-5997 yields 1.18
